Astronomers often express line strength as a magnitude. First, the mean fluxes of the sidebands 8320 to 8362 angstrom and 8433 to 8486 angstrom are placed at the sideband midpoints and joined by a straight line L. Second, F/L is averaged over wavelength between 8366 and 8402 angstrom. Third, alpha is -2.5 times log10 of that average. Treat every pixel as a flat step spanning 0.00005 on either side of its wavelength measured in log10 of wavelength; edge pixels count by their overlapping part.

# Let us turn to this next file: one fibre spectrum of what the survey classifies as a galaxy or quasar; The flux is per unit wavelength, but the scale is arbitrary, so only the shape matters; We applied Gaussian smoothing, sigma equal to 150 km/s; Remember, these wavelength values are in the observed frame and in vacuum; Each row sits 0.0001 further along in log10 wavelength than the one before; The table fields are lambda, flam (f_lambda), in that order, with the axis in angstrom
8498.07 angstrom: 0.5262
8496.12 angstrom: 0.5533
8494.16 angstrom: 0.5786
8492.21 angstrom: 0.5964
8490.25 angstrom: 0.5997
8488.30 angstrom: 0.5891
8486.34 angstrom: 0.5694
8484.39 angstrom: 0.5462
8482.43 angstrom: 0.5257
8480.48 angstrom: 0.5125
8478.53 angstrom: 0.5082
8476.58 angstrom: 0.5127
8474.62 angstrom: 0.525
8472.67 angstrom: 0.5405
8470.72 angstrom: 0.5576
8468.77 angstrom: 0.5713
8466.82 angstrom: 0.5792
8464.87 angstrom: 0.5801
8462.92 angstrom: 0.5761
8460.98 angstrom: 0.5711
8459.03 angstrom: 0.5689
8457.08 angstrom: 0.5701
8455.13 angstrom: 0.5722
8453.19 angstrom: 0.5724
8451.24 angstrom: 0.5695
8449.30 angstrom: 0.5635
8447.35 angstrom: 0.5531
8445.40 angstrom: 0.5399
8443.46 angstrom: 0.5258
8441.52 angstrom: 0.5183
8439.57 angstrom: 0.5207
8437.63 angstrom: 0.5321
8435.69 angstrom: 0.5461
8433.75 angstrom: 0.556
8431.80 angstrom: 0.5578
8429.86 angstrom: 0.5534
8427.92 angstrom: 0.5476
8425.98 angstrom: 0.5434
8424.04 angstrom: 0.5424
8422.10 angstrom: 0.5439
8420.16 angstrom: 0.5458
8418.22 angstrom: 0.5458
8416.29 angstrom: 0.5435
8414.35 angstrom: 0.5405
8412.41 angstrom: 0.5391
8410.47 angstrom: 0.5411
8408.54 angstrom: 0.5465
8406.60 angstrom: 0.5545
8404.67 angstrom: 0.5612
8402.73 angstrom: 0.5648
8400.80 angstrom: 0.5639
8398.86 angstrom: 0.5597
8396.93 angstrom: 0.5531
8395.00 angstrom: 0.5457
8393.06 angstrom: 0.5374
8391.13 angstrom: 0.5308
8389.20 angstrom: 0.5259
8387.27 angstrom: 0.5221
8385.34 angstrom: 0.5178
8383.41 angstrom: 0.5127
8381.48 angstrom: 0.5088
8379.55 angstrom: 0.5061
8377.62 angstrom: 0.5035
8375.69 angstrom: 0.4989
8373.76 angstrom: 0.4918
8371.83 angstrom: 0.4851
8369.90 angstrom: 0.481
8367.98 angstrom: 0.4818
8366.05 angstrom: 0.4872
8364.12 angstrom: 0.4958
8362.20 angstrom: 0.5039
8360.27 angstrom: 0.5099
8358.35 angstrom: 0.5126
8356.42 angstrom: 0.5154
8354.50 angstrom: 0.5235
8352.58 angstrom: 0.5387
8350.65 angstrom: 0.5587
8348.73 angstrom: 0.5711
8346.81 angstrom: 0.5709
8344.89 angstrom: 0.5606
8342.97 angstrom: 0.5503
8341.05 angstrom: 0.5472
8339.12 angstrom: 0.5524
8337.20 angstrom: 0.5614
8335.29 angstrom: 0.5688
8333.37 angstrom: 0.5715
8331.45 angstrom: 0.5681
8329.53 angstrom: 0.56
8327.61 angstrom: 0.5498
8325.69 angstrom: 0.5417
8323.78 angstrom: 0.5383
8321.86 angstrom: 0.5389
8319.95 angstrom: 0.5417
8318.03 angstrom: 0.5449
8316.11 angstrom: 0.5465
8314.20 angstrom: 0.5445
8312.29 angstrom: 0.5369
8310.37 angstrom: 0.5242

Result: 0.06 mag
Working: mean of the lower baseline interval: 0.547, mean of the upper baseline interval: 0.549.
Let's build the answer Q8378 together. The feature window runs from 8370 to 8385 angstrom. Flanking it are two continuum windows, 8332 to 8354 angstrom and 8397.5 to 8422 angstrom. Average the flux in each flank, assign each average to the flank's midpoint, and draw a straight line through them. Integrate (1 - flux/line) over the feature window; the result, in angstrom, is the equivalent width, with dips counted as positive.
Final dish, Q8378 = 1.5 angstrom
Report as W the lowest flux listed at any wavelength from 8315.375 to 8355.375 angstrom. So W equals 0.5235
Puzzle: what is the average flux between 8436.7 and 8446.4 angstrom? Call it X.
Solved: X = 0.527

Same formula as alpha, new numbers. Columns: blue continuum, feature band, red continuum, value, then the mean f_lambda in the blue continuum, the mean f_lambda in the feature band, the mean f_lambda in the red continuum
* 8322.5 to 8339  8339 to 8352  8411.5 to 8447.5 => -0.007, 0.557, 0.558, 0.542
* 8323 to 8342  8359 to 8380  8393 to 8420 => 0.121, 0.556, 0.495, 0.55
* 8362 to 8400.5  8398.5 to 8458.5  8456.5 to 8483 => -0.033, 0.514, 0.55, 0.55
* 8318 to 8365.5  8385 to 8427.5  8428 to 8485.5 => 0.004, 0.543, 0.545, 0.549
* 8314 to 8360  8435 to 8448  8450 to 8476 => 0.058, 0.549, 0.533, 0.565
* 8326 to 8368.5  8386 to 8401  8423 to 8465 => 0.011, 0.54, 0.541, 0.553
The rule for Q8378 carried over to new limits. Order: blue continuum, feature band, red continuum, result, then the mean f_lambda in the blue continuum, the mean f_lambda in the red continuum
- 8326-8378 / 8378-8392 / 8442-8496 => 0.6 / 0.531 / 0.558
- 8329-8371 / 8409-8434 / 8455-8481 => 0.0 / 0.536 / 0.553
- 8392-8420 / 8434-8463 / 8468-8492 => -0.2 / 0.55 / 0.548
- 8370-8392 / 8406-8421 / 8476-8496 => -0.6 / 0.508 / 0.555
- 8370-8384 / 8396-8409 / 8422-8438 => -0.9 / 0.499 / 0.548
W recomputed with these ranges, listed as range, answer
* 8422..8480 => 0.5082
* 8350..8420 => 0.481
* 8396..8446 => 0.5183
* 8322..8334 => 0.5383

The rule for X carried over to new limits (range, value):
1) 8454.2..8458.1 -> 0.57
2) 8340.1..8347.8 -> 0.558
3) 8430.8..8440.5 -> 0.543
